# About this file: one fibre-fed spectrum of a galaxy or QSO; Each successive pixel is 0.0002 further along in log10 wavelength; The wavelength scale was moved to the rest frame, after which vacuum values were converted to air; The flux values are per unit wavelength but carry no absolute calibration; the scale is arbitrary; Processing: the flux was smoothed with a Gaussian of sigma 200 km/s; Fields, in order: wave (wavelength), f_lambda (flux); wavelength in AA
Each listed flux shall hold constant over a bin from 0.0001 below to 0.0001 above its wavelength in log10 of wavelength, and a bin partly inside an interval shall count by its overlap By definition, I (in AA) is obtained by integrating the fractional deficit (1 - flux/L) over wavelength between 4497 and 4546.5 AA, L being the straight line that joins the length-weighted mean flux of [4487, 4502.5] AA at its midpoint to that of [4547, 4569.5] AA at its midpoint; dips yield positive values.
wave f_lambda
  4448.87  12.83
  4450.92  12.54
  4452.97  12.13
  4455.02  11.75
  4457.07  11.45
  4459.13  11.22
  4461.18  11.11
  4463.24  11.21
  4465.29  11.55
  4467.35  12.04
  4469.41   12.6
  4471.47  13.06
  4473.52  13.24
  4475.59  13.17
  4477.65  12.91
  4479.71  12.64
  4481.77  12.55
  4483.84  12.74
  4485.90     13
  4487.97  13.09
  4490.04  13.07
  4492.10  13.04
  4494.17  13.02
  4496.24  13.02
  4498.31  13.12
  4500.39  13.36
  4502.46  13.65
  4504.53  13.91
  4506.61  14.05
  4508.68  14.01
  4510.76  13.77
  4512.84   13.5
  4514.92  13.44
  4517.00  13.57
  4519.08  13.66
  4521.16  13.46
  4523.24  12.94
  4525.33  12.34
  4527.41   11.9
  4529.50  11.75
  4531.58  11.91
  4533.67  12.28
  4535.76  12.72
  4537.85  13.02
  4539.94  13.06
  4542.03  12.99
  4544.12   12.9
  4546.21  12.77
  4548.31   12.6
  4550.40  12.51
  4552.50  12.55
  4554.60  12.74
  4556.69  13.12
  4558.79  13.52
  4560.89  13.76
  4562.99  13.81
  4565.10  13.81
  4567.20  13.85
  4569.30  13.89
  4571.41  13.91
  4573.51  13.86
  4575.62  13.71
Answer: 0.4 AA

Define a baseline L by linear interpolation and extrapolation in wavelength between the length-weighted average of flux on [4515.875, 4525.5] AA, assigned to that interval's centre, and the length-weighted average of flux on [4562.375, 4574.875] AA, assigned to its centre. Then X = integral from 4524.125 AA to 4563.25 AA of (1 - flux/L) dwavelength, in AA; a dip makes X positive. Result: 2.37 AA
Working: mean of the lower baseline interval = 13.3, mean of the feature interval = 12.7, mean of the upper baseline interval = 13.8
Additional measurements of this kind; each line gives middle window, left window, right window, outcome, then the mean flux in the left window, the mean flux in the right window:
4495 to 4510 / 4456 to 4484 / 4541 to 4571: -1.16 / 12.2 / 13.2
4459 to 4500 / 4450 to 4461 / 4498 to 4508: 0.36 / 11.8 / 13.7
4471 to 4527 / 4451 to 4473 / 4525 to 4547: -4.69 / 11.9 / 12.5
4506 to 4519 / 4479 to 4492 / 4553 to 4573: -0.58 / 12.9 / 13.6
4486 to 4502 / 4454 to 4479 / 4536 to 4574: -0.84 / 12.1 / 13.2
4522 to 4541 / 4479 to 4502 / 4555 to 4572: 1.31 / 13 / 13.7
